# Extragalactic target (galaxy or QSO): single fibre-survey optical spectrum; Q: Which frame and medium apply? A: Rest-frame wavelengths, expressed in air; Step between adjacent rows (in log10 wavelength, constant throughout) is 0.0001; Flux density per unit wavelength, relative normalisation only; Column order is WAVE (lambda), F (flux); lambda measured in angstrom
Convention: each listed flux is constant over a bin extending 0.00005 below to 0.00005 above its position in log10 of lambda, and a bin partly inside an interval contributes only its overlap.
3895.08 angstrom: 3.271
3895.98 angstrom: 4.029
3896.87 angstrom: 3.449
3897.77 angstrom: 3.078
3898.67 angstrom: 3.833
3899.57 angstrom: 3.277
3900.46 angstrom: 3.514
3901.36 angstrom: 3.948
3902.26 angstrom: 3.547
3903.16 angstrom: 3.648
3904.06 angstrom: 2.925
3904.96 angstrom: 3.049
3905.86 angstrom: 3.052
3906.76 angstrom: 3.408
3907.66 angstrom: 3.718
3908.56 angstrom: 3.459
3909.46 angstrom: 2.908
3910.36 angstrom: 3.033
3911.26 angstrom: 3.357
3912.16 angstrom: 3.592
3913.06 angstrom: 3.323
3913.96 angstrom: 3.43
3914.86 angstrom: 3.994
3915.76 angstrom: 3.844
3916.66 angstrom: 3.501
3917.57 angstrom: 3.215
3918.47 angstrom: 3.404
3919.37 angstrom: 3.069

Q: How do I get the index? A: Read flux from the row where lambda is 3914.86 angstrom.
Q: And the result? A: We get 3.994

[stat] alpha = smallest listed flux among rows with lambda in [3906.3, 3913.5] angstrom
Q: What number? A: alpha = 2.908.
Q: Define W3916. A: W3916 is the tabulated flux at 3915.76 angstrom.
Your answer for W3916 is 3.844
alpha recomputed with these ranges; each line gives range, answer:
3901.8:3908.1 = 2.925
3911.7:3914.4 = 3.323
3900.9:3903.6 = 3.547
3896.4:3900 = 3.078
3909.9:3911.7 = 3.033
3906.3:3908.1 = 3.408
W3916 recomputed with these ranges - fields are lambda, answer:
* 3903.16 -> 3.648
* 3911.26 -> 3.357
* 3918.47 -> 3.404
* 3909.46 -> 2.908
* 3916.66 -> 3.501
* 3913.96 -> 3.43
